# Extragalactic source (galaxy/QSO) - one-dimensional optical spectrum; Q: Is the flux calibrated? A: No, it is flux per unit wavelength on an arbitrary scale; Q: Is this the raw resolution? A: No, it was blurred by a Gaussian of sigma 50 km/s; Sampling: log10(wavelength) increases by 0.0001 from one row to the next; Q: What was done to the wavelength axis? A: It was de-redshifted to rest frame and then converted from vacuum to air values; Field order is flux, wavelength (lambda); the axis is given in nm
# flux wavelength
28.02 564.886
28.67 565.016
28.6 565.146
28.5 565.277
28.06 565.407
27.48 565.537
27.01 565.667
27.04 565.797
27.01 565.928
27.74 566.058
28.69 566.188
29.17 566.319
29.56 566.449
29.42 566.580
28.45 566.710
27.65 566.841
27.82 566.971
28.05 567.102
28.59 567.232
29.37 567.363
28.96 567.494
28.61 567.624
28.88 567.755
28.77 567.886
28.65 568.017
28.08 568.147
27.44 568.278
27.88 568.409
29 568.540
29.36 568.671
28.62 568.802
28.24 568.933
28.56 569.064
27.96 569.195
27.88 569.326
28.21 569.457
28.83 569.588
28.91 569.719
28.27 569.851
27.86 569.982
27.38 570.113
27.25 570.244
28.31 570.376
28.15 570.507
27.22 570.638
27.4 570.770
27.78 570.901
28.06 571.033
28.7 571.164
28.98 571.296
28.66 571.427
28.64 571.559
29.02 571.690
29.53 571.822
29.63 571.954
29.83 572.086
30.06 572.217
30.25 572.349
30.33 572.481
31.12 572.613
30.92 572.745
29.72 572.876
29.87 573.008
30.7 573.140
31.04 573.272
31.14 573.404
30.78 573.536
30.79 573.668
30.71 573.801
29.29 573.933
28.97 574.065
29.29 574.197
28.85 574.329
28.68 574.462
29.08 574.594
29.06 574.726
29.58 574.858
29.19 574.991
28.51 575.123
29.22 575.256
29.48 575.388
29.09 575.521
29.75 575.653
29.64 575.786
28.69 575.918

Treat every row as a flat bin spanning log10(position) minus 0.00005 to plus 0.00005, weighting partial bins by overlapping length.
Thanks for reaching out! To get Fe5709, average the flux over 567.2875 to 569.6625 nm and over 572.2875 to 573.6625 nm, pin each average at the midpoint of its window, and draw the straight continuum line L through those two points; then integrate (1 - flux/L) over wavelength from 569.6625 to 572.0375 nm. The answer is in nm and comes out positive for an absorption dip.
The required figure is 0.104 nm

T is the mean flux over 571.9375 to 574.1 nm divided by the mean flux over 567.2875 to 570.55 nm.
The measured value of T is 1.07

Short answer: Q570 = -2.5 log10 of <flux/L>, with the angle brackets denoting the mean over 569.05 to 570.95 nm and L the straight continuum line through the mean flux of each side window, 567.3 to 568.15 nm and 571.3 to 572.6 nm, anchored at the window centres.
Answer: 0.05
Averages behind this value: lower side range 28.8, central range 28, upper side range 29.6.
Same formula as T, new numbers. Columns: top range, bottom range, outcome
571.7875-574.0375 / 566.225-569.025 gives 1.06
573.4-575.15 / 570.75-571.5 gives 1.04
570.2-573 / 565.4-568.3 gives 1.03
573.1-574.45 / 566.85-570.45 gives 1.06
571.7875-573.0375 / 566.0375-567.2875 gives 1.06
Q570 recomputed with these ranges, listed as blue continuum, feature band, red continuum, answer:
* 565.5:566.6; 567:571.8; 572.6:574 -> 0.03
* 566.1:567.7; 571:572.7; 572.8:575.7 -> 0.00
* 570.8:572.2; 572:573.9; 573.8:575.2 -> -0.05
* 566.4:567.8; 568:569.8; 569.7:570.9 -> -0.01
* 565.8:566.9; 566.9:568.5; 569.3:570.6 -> -0.01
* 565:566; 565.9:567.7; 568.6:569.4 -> -0.02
